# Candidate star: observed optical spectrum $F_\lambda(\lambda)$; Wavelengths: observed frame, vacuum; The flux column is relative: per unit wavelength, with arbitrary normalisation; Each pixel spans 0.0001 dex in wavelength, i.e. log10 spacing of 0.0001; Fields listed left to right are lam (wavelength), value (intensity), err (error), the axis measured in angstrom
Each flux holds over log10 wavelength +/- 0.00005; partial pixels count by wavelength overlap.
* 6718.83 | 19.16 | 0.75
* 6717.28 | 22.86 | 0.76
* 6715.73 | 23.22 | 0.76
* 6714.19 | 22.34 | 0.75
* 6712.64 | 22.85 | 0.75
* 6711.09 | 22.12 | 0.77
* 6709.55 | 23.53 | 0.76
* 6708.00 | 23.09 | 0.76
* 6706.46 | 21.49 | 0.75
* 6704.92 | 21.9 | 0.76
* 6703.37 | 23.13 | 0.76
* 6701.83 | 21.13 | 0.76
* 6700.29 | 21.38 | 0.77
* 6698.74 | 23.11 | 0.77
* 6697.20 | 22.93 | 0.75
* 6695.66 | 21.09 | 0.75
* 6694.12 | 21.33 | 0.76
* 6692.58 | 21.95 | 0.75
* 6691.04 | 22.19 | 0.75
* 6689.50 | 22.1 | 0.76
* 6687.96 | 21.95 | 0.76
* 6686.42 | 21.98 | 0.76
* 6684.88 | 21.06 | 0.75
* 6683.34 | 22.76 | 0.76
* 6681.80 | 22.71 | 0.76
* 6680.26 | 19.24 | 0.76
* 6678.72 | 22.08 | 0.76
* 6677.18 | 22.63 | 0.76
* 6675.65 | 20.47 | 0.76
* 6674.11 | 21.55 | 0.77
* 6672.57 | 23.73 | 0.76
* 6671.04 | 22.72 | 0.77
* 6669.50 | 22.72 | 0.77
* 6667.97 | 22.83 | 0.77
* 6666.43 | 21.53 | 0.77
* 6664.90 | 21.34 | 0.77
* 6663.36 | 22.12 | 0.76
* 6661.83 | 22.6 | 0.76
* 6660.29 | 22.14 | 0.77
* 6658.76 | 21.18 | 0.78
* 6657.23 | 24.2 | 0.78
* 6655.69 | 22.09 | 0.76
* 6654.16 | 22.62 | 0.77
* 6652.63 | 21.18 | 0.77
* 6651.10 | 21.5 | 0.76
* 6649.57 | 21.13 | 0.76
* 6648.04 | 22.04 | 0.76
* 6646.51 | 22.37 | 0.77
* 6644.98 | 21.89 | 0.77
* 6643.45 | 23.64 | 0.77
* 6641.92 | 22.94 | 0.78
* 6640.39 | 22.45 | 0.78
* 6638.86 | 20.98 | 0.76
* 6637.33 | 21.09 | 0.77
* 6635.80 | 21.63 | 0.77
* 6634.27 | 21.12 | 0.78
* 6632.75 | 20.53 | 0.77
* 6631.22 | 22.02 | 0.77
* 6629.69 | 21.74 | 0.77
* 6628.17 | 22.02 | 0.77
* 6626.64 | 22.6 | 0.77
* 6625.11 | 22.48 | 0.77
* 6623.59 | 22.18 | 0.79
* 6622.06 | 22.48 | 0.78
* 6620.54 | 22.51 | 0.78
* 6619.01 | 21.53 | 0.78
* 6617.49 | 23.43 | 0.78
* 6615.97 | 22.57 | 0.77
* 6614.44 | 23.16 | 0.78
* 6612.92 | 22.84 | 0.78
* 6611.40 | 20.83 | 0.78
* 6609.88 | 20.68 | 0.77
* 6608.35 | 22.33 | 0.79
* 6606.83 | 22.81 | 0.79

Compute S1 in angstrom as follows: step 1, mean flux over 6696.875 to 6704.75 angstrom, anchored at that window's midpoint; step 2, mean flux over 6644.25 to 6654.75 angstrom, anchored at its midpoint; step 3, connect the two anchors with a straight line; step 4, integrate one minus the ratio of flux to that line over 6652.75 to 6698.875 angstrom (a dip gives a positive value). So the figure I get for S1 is -0.1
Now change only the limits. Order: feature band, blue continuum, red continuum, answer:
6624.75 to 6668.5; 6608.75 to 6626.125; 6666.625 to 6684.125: 0.4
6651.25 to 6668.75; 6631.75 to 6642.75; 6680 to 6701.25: -0.4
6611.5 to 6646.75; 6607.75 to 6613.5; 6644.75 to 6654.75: -0.7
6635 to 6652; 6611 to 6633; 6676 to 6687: 0.1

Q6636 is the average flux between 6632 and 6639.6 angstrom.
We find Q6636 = 21.1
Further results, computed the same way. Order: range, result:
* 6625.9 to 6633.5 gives 21.8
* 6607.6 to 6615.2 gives 22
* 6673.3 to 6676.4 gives 21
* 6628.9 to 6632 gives 21.9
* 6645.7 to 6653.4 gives 21.7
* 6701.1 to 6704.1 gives 22.2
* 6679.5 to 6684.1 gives 21.6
